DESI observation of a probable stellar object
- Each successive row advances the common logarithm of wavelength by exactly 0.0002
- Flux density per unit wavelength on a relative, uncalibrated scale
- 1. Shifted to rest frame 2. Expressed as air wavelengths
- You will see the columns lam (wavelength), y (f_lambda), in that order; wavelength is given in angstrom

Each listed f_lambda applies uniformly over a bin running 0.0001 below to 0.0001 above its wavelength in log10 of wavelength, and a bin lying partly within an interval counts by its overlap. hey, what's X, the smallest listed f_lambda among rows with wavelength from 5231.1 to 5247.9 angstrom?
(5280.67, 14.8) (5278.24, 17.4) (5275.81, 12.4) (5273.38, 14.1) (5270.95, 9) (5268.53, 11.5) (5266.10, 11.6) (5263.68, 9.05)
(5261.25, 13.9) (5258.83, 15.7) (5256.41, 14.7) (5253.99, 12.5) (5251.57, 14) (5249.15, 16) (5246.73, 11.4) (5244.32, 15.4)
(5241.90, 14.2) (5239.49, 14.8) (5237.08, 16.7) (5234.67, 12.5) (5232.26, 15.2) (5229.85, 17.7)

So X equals 11.4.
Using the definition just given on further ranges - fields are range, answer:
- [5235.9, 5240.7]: 14.8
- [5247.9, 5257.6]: 12.5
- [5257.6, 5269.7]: 9.05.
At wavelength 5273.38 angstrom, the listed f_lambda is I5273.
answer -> 14.1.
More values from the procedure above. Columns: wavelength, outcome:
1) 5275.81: 12.4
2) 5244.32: 15.4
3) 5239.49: 14.8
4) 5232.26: 15.2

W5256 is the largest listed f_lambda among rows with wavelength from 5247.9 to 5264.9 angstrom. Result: 16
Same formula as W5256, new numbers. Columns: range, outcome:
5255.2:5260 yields 15.7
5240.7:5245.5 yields 15.4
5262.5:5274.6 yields 14.1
